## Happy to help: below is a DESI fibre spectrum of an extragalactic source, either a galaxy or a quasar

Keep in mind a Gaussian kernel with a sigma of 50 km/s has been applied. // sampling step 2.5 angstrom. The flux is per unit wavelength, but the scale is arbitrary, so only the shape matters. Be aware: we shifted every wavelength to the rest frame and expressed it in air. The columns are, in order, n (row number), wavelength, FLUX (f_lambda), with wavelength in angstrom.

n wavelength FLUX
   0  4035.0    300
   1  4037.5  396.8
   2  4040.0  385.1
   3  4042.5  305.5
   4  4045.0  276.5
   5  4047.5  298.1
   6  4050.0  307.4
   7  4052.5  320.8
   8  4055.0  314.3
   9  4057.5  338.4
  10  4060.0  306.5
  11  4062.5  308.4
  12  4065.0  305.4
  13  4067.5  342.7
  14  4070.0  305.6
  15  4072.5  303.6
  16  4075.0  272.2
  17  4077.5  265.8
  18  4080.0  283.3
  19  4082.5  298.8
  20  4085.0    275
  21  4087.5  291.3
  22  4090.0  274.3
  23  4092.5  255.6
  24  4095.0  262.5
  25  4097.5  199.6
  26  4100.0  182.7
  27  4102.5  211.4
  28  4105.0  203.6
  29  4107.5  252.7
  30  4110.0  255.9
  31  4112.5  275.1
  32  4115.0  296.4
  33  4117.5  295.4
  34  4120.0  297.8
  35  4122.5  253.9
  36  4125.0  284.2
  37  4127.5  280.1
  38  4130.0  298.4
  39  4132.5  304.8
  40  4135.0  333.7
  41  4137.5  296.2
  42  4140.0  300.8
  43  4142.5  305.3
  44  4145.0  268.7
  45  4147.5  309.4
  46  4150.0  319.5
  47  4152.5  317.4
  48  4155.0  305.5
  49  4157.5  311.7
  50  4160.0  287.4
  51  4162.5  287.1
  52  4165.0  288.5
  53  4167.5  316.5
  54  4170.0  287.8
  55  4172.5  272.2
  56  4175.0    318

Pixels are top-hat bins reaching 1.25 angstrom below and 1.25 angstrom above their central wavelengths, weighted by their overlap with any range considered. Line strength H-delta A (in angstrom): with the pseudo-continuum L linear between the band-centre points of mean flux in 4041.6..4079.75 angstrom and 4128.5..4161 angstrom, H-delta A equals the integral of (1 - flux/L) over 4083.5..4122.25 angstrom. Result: 6.2 angstrom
